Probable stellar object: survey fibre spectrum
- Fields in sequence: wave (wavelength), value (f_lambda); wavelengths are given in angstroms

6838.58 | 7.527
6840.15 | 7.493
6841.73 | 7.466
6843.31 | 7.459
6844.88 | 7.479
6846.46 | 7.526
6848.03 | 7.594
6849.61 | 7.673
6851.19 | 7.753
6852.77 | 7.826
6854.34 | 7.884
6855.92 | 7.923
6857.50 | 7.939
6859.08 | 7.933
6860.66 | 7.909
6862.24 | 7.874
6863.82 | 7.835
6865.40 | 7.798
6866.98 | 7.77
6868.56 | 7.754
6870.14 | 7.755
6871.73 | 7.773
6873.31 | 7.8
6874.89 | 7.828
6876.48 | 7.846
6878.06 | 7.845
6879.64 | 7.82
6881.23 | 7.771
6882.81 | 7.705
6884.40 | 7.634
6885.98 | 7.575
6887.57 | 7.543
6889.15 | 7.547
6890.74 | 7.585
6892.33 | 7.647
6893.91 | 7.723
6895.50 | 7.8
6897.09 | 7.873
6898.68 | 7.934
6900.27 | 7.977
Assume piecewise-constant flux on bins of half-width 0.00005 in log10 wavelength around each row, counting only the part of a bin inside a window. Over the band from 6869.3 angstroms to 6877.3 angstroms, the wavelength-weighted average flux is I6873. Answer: 7.8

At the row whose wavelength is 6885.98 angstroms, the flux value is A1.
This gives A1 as 7.575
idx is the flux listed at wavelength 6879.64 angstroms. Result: 7.82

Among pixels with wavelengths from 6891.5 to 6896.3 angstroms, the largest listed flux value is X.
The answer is 7.8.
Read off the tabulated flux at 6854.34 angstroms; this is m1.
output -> 7.884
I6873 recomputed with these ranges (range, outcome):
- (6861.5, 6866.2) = 7.84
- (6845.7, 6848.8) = 7.58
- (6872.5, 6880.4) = 7.83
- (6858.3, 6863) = 7.9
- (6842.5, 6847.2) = 7.48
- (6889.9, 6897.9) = 7.72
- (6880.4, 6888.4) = 7.65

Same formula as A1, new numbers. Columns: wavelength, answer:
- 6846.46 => 7.526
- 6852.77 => 7.826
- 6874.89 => 7.828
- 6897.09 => 7.873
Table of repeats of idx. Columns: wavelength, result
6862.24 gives 7.874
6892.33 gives 7.647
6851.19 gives 7.753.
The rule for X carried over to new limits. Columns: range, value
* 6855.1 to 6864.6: 7.939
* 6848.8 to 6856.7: 7.923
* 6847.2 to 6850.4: 7.673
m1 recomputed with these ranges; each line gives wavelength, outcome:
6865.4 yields 7.798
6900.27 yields 7.977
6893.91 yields 7.723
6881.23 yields 7.771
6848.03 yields 7.594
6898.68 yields 7.934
